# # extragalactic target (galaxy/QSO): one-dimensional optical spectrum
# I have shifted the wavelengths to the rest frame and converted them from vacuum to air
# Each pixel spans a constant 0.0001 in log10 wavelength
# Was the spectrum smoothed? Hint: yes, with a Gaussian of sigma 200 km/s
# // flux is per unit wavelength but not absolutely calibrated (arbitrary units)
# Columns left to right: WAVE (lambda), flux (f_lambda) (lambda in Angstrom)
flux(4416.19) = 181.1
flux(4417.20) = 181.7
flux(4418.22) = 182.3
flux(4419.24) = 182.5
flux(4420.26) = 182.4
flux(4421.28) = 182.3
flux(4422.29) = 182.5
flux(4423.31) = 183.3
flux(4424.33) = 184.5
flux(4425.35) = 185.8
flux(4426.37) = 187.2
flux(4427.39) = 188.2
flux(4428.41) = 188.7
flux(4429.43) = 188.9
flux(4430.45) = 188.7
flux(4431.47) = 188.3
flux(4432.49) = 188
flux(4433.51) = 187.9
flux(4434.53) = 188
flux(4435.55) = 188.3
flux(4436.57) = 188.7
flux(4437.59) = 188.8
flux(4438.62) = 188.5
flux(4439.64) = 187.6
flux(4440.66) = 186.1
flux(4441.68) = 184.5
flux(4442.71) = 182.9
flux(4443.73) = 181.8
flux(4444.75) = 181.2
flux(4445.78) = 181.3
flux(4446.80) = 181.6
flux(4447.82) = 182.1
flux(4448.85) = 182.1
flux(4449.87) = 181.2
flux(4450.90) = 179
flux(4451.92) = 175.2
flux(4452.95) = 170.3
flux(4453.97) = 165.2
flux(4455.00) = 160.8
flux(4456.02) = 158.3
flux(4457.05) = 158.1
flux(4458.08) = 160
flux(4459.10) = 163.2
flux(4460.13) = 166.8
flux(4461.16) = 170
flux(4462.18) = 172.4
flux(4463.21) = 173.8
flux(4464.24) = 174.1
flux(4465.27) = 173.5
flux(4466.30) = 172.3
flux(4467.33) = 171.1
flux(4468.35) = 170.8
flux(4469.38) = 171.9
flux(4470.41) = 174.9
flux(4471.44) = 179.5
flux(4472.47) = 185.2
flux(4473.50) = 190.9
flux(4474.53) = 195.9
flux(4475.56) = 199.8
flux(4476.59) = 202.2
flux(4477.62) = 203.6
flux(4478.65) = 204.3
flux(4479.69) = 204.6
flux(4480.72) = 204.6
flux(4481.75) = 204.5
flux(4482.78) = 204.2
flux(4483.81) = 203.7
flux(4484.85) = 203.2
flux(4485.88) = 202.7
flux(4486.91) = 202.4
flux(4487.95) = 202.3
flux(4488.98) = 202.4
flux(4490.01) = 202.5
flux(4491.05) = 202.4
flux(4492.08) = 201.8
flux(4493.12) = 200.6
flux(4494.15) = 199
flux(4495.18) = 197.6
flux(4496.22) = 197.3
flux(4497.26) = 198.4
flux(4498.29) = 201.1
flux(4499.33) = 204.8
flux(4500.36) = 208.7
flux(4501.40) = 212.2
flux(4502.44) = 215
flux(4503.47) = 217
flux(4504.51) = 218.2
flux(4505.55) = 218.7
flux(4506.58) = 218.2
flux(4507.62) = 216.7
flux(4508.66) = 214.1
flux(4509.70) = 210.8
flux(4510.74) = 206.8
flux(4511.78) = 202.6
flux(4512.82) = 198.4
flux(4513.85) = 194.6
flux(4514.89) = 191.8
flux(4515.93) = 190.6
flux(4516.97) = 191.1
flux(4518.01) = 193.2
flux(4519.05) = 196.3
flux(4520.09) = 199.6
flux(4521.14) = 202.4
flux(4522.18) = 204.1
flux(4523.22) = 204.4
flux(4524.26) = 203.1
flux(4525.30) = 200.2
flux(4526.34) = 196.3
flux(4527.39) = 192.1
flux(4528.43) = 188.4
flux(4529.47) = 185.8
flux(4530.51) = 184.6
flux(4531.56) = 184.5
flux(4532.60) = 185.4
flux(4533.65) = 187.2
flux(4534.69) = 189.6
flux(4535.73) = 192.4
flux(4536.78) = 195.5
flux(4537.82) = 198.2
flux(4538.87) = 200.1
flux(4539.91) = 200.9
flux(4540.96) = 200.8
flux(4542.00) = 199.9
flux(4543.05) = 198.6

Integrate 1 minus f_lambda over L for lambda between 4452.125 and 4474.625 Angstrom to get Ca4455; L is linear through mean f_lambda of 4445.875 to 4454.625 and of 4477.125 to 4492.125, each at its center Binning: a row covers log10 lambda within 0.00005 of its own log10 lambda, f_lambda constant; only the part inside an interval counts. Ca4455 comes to 1.9 Angstrom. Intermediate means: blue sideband 177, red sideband 203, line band 171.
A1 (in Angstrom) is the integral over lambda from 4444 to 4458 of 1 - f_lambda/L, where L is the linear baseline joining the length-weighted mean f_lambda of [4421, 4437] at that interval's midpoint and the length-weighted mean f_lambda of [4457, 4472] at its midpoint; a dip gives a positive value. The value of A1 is 0.3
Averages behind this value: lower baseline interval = 187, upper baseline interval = 171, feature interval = 173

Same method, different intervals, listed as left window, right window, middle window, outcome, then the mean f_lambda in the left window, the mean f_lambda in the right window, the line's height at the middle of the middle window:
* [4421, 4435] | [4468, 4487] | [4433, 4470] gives 2.78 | 187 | 195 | 191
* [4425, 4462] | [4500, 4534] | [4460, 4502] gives -0.58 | 180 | 201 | 191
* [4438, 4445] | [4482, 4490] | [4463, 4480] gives 1.04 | 185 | 203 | 197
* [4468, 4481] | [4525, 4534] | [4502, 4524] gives -1.76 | 191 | 189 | 190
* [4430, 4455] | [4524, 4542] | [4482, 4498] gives -1.11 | 183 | 193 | 188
